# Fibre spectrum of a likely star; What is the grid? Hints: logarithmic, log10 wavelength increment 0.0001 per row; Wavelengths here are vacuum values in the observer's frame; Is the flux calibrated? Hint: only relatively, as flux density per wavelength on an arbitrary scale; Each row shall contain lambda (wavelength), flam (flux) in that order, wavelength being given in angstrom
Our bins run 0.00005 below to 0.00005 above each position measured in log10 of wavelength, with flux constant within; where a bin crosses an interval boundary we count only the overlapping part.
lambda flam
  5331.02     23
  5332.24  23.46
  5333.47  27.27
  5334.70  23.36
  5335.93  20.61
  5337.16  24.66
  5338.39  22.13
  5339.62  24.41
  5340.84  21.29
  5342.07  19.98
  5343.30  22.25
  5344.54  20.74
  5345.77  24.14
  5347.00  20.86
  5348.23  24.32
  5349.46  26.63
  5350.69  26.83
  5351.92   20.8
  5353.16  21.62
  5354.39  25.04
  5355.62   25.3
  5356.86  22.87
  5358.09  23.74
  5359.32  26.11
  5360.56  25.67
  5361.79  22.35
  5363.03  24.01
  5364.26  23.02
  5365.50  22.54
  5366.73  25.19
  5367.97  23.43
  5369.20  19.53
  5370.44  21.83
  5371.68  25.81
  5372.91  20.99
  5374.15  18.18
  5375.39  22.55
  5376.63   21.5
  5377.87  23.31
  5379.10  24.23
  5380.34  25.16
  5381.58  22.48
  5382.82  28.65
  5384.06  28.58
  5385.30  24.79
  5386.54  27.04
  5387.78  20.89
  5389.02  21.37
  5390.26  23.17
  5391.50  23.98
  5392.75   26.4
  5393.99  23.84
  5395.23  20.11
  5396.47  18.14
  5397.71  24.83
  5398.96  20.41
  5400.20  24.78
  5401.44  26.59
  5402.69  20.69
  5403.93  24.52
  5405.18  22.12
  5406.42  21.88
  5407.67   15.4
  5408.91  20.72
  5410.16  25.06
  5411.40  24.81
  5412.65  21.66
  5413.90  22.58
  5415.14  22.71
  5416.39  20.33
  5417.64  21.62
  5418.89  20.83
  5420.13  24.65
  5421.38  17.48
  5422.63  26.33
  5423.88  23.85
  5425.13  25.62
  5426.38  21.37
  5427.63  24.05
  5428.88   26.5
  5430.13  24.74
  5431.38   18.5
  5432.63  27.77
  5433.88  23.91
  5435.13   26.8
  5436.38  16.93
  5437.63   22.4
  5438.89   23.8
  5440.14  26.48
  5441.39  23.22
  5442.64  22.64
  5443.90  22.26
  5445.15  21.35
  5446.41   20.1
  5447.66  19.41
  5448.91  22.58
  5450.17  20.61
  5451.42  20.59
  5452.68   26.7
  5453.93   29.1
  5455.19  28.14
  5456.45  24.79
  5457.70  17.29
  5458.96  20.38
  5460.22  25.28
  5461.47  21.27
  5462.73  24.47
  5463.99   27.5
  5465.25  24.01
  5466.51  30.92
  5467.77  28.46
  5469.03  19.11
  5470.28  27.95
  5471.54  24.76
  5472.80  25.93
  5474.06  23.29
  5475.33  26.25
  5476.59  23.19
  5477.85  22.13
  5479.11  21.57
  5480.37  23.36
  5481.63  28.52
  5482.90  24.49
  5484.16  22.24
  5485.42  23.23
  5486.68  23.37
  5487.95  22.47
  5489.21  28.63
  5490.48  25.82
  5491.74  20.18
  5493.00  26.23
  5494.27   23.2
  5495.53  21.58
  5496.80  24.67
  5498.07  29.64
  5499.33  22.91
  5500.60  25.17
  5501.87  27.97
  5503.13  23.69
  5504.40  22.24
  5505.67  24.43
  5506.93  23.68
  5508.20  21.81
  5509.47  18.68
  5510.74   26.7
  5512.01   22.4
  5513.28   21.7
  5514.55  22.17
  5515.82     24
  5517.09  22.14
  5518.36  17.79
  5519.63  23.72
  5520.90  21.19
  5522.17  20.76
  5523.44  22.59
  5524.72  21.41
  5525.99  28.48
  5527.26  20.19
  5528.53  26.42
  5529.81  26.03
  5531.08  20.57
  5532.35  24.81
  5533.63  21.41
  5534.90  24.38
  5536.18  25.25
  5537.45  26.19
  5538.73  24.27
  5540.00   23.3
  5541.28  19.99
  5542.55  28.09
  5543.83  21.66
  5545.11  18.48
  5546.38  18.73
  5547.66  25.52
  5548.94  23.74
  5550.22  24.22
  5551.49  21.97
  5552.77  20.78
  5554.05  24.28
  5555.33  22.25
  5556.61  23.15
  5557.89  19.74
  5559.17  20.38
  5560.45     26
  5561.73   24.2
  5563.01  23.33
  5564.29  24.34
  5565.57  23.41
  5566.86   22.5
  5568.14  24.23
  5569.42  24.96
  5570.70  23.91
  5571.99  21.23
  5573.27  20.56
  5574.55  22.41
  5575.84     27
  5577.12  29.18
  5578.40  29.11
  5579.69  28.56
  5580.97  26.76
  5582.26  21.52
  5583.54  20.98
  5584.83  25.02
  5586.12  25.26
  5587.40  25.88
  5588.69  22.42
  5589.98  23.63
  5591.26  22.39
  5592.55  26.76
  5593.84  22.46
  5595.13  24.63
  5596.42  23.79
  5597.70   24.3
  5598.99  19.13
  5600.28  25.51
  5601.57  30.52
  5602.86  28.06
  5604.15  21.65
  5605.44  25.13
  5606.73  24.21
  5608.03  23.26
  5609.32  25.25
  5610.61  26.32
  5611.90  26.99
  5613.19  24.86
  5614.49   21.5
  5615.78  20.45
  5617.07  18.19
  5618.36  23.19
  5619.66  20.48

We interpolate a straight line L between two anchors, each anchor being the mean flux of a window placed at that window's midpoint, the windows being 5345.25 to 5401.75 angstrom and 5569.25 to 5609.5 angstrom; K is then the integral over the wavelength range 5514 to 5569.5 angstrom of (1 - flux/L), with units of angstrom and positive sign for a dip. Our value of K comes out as 3.0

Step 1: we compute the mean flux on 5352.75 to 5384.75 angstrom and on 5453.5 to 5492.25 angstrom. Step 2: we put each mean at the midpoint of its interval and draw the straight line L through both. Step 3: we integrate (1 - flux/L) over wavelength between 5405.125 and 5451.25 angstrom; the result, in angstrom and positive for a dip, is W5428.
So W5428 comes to 3.0 angstrom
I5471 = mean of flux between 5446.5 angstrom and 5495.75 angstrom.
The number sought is 24.1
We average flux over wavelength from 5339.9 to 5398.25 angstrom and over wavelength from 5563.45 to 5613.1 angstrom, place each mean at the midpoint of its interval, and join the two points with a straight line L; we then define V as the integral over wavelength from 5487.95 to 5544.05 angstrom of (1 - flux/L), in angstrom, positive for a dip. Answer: 1.3 angstrom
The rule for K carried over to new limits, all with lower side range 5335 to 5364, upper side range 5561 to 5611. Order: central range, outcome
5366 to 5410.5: 1.0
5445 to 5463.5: 0.7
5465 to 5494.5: -0.8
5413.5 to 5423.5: 0.7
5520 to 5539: 0.5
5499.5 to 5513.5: 0.3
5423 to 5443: 0.0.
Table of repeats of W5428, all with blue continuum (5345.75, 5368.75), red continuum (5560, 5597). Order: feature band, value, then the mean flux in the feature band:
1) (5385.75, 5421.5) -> 2.3 angstrom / 22.4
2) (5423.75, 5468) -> 0.7 angstrom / 23.7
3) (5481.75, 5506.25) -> -0.2 angstrom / 24.4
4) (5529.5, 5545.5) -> 0.5 angstrom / 23.4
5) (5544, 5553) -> 0.9 angstrom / 22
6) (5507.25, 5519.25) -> 1.1 angstrom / 22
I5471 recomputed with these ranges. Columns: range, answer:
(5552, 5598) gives 23.9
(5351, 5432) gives 23.1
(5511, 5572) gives 23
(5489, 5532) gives 23.5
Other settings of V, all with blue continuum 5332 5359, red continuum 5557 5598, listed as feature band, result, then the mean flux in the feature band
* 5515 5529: 0.79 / 22.6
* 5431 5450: 0.87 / 22.6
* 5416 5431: 0.31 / 23.1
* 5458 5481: -0.59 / 24.3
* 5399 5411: 0.59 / 22.4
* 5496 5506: -0.51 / 25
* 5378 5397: -0.39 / 23.9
